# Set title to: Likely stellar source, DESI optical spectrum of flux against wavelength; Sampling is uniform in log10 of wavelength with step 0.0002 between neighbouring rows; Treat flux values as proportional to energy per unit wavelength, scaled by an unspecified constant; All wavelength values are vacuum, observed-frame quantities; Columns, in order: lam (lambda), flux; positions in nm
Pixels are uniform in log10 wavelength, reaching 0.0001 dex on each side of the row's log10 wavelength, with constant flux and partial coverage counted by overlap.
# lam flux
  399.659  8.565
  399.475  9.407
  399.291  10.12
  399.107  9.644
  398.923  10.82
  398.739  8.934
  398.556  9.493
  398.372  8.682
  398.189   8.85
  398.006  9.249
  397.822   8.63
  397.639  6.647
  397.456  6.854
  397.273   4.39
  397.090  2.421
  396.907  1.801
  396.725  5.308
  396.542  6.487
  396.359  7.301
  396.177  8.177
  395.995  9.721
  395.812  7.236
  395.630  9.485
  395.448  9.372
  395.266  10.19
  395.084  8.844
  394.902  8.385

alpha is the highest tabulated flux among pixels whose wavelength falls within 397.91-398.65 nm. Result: 9.493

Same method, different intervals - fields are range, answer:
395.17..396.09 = 10.19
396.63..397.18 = 5.308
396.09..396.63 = 8.177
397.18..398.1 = 9.249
